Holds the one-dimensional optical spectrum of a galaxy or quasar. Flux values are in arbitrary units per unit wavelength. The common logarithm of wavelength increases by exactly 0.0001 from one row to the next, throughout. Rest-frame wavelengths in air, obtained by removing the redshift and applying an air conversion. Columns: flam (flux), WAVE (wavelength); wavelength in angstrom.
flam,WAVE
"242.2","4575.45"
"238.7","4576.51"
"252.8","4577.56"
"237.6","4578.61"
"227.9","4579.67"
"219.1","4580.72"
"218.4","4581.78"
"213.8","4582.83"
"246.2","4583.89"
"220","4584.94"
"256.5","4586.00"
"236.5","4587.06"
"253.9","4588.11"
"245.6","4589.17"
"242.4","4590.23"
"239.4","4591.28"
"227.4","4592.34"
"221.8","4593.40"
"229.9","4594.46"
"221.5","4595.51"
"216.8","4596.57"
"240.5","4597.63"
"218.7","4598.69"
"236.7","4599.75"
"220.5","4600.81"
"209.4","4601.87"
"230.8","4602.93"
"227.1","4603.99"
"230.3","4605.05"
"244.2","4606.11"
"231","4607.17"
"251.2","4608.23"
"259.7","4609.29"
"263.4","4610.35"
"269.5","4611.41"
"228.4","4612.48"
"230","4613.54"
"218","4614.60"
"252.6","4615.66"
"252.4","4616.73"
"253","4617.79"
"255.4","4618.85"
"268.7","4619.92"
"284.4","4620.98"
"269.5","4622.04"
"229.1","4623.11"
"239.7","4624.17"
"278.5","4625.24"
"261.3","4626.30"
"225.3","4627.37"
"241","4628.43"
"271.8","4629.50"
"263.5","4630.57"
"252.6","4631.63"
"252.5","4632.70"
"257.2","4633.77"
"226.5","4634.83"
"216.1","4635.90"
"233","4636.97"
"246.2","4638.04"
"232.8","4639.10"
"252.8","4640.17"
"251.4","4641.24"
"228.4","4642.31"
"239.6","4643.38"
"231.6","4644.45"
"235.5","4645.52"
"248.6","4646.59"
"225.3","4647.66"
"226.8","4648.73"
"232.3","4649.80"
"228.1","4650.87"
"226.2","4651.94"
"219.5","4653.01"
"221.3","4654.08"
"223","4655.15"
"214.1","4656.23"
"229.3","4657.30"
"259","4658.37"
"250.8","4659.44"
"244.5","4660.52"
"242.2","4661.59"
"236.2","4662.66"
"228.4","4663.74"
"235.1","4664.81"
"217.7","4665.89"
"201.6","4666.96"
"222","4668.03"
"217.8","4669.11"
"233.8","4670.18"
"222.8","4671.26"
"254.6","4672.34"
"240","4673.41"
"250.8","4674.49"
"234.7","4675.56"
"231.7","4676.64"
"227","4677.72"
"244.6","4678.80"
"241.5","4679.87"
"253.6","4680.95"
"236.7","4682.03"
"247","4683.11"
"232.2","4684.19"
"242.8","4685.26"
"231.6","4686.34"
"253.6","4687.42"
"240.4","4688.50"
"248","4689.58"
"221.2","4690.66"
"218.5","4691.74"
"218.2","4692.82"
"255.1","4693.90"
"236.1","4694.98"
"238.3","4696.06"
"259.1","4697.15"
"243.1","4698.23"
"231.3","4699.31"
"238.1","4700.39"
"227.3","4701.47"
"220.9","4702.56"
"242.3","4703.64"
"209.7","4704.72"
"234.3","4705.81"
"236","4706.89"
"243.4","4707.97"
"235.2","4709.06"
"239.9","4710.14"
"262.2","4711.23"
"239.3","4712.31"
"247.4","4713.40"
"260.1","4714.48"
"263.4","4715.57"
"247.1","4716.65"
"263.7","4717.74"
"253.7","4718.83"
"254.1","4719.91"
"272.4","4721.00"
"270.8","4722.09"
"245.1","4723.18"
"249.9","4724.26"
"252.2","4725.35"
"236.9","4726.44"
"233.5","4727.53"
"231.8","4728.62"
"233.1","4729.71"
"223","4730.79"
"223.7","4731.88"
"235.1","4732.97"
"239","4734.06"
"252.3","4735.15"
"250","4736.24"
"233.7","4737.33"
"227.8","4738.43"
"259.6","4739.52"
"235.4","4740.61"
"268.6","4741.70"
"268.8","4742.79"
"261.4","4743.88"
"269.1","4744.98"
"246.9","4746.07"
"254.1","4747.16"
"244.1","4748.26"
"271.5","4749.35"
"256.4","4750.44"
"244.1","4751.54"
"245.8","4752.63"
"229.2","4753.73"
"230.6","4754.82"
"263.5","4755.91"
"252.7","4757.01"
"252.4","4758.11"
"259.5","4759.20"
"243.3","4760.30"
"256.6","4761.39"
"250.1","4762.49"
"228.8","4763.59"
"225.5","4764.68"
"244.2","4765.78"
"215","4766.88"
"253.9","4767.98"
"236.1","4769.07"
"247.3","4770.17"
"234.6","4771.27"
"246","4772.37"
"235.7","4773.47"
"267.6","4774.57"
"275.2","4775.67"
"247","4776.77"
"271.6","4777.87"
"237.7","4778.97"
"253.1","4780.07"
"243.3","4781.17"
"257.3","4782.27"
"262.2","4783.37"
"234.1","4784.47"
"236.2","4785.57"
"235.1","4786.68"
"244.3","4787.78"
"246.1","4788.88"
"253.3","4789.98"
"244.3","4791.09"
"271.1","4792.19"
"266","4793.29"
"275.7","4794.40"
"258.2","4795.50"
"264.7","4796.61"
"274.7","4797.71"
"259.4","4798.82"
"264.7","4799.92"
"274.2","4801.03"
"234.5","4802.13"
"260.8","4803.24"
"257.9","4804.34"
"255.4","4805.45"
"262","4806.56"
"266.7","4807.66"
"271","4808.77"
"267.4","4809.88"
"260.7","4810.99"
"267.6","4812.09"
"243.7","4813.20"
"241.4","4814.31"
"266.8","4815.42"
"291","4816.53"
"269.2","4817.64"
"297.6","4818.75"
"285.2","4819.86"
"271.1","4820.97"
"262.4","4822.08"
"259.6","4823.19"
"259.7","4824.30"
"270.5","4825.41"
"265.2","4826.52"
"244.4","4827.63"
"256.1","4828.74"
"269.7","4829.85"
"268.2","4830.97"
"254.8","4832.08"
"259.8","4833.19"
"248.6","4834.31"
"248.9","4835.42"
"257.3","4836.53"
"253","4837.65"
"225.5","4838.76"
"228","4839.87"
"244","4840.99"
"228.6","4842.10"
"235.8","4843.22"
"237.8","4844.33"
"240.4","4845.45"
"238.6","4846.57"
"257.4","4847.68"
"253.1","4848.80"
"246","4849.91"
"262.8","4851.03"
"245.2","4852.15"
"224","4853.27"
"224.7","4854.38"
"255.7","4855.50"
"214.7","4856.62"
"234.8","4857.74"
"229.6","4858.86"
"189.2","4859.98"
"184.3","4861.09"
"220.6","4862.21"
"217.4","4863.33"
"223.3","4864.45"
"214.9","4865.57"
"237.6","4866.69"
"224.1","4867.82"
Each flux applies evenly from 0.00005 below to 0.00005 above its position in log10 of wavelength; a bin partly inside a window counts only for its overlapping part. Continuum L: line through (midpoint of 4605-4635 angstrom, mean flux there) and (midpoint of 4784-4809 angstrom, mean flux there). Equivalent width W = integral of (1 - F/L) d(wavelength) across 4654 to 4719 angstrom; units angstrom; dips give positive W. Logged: 4.0 angstrom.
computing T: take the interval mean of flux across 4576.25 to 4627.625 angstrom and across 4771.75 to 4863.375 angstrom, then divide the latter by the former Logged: 1.05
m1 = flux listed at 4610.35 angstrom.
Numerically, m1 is 263.4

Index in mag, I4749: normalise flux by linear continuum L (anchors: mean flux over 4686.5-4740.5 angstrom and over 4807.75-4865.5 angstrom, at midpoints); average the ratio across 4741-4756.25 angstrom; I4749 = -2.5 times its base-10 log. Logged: -0.04 mag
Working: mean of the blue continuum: 242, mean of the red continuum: 248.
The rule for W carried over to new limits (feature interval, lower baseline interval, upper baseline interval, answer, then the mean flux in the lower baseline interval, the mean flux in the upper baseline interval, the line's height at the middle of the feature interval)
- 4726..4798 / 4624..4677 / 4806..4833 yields 2.2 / 237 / 265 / 256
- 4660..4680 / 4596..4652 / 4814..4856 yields 1.0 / 242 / 254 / 245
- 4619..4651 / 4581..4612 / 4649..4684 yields -1.5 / 235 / 233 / 234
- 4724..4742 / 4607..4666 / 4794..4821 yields 1.1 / 242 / 265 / 255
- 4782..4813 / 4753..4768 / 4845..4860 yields -2.2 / 243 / 238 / 241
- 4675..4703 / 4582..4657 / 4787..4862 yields 0.7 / 239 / 253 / 244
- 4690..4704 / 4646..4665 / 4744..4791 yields 0.2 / 233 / 248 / 238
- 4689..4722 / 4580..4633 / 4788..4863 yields 0.5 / 241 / 252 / 246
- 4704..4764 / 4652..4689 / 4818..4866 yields -2.2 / 235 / 245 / 238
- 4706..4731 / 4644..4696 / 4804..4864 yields -0.9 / 234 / 250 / 239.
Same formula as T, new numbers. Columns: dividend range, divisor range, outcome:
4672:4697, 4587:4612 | 1.01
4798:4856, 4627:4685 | 1.08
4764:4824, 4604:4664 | 1.06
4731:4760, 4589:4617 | 1.06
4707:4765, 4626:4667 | 1.05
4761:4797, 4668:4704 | 1.05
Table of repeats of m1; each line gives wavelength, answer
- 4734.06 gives 239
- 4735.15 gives 252.3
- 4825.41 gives 270.5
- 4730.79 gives 223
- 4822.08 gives 262.4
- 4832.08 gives 254.8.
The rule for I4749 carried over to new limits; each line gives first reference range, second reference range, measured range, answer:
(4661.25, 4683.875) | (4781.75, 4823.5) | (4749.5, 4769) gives 0.032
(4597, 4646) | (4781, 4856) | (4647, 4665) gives 0.062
